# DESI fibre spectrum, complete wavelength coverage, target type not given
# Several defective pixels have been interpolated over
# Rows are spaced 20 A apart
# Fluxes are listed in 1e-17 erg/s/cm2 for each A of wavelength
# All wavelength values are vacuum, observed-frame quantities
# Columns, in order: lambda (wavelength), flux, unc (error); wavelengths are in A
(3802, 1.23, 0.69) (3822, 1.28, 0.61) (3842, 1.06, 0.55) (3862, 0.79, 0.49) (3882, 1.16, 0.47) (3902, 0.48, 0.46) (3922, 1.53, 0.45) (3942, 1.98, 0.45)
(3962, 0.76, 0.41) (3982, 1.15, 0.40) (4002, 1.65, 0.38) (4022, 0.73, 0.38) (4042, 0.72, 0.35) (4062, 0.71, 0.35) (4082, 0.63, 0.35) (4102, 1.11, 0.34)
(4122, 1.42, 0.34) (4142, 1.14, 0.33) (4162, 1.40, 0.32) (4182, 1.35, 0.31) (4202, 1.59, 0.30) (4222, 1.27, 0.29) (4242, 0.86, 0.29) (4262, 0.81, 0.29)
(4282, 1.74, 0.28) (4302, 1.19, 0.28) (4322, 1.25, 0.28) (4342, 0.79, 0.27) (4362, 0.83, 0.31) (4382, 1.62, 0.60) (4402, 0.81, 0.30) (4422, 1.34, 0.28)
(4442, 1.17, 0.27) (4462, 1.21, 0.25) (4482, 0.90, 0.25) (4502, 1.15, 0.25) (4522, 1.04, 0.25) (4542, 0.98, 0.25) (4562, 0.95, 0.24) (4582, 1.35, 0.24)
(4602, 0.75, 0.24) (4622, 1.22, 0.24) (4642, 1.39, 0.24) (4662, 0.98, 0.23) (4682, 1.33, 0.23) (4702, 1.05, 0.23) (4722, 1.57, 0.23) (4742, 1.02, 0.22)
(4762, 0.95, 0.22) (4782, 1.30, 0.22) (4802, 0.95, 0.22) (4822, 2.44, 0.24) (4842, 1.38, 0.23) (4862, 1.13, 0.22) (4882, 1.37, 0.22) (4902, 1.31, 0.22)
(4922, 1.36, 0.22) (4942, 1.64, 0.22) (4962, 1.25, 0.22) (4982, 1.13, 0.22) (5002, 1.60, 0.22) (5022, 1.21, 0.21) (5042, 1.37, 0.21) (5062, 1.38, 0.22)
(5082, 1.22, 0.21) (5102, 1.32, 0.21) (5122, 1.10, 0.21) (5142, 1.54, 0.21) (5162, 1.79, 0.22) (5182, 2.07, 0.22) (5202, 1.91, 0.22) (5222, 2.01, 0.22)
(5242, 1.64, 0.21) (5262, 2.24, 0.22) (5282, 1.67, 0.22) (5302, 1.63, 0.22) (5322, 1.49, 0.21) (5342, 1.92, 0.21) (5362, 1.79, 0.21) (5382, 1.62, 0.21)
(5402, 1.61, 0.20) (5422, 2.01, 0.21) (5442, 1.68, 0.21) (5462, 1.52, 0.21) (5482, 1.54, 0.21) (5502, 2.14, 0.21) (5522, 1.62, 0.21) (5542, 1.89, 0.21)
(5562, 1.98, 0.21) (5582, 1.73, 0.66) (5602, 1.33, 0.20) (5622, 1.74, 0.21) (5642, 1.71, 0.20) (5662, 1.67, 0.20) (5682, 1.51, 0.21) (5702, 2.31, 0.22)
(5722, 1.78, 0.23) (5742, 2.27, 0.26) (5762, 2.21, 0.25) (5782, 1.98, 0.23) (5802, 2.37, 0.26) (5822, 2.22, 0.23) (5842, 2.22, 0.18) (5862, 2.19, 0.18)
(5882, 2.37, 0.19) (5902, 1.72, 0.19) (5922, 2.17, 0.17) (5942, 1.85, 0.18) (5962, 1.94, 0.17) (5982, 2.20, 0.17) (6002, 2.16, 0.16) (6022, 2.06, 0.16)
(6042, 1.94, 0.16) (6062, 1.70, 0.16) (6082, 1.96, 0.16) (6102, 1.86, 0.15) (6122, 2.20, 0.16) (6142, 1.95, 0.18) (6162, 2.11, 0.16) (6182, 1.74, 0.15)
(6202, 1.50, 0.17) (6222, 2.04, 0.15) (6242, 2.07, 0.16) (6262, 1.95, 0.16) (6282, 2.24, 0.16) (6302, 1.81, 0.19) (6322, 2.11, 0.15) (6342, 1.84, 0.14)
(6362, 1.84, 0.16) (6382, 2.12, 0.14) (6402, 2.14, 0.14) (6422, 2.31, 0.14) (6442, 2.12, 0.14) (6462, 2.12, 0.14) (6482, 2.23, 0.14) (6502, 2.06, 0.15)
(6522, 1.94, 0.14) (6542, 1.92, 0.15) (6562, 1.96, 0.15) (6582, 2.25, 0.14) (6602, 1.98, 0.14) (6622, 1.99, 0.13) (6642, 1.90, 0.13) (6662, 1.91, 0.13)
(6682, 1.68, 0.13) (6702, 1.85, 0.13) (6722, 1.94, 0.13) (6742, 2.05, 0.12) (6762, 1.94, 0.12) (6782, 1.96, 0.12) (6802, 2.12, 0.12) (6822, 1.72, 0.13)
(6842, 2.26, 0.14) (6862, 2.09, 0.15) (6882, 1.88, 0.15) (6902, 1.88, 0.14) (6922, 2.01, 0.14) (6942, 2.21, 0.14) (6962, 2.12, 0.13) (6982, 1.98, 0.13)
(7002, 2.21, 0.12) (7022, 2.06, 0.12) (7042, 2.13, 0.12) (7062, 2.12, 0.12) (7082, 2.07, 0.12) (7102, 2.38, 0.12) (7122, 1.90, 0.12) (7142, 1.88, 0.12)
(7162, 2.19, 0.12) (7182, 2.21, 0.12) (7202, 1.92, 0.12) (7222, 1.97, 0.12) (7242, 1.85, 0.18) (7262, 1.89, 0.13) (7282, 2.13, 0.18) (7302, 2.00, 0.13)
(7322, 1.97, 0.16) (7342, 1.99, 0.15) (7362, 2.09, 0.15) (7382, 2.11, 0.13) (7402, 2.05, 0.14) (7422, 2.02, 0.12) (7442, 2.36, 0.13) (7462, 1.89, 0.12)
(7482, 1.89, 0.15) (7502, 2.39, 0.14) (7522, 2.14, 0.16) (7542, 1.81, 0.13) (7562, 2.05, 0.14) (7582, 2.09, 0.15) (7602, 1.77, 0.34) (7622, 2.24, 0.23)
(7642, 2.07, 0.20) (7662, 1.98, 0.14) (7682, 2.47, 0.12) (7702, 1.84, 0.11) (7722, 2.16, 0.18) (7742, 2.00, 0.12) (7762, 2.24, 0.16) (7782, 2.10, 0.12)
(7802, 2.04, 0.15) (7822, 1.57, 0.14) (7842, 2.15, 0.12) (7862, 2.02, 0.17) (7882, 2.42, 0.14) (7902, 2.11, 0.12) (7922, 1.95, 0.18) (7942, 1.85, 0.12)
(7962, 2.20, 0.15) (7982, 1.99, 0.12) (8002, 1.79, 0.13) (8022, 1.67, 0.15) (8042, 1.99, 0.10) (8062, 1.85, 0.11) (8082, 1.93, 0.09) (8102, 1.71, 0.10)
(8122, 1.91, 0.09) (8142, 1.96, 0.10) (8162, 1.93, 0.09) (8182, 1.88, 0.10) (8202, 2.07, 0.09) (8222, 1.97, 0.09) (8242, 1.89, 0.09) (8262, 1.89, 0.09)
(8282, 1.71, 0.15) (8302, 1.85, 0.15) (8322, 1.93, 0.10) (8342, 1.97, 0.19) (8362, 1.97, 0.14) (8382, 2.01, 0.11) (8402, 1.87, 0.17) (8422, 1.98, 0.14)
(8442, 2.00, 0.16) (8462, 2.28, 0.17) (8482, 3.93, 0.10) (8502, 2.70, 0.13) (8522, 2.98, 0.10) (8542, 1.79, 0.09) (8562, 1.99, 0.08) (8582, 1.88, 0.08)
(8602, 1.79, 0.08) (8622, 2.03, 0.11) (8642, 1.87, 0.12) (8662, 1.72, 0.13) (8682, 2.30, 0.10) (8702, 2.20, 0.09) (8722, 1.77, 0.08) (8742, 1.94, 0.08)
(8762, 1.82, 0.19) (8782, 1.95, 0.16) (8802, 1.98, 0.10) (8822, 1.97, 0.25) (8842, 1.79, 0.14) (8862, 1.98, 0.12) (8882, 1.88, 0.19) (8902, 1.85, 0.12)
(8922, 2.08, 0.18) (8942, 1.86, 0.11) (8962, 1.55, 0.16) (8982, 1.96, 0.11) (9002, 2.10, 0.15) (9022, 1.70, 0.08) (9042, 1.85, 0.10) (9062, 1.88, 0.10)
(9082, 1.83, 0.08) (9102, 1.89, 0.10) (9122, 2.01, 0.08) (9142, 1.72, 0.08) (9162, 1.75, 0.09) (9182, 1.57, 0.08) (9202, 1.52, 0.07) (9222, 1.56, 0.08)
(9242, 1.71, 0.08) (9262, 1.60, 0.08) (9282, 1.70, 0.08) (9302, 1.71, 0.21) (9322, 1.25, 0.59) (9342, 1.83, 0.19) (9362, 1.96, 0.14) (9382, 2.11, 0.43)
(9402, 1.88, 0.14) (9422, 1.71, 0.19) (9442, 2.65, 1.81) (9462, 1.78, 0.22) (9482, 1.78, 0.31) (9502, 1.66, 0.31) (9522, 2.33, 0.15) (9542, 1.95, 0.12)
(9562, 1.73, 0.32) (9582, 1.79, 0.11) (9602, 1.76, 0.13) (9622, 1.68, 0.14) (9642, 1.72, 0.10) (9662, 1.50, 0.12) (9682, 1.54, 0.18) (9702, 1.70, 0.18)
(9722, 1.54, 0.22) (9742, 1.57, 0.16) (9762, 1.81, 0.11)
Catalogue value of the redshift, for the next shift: 0.29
